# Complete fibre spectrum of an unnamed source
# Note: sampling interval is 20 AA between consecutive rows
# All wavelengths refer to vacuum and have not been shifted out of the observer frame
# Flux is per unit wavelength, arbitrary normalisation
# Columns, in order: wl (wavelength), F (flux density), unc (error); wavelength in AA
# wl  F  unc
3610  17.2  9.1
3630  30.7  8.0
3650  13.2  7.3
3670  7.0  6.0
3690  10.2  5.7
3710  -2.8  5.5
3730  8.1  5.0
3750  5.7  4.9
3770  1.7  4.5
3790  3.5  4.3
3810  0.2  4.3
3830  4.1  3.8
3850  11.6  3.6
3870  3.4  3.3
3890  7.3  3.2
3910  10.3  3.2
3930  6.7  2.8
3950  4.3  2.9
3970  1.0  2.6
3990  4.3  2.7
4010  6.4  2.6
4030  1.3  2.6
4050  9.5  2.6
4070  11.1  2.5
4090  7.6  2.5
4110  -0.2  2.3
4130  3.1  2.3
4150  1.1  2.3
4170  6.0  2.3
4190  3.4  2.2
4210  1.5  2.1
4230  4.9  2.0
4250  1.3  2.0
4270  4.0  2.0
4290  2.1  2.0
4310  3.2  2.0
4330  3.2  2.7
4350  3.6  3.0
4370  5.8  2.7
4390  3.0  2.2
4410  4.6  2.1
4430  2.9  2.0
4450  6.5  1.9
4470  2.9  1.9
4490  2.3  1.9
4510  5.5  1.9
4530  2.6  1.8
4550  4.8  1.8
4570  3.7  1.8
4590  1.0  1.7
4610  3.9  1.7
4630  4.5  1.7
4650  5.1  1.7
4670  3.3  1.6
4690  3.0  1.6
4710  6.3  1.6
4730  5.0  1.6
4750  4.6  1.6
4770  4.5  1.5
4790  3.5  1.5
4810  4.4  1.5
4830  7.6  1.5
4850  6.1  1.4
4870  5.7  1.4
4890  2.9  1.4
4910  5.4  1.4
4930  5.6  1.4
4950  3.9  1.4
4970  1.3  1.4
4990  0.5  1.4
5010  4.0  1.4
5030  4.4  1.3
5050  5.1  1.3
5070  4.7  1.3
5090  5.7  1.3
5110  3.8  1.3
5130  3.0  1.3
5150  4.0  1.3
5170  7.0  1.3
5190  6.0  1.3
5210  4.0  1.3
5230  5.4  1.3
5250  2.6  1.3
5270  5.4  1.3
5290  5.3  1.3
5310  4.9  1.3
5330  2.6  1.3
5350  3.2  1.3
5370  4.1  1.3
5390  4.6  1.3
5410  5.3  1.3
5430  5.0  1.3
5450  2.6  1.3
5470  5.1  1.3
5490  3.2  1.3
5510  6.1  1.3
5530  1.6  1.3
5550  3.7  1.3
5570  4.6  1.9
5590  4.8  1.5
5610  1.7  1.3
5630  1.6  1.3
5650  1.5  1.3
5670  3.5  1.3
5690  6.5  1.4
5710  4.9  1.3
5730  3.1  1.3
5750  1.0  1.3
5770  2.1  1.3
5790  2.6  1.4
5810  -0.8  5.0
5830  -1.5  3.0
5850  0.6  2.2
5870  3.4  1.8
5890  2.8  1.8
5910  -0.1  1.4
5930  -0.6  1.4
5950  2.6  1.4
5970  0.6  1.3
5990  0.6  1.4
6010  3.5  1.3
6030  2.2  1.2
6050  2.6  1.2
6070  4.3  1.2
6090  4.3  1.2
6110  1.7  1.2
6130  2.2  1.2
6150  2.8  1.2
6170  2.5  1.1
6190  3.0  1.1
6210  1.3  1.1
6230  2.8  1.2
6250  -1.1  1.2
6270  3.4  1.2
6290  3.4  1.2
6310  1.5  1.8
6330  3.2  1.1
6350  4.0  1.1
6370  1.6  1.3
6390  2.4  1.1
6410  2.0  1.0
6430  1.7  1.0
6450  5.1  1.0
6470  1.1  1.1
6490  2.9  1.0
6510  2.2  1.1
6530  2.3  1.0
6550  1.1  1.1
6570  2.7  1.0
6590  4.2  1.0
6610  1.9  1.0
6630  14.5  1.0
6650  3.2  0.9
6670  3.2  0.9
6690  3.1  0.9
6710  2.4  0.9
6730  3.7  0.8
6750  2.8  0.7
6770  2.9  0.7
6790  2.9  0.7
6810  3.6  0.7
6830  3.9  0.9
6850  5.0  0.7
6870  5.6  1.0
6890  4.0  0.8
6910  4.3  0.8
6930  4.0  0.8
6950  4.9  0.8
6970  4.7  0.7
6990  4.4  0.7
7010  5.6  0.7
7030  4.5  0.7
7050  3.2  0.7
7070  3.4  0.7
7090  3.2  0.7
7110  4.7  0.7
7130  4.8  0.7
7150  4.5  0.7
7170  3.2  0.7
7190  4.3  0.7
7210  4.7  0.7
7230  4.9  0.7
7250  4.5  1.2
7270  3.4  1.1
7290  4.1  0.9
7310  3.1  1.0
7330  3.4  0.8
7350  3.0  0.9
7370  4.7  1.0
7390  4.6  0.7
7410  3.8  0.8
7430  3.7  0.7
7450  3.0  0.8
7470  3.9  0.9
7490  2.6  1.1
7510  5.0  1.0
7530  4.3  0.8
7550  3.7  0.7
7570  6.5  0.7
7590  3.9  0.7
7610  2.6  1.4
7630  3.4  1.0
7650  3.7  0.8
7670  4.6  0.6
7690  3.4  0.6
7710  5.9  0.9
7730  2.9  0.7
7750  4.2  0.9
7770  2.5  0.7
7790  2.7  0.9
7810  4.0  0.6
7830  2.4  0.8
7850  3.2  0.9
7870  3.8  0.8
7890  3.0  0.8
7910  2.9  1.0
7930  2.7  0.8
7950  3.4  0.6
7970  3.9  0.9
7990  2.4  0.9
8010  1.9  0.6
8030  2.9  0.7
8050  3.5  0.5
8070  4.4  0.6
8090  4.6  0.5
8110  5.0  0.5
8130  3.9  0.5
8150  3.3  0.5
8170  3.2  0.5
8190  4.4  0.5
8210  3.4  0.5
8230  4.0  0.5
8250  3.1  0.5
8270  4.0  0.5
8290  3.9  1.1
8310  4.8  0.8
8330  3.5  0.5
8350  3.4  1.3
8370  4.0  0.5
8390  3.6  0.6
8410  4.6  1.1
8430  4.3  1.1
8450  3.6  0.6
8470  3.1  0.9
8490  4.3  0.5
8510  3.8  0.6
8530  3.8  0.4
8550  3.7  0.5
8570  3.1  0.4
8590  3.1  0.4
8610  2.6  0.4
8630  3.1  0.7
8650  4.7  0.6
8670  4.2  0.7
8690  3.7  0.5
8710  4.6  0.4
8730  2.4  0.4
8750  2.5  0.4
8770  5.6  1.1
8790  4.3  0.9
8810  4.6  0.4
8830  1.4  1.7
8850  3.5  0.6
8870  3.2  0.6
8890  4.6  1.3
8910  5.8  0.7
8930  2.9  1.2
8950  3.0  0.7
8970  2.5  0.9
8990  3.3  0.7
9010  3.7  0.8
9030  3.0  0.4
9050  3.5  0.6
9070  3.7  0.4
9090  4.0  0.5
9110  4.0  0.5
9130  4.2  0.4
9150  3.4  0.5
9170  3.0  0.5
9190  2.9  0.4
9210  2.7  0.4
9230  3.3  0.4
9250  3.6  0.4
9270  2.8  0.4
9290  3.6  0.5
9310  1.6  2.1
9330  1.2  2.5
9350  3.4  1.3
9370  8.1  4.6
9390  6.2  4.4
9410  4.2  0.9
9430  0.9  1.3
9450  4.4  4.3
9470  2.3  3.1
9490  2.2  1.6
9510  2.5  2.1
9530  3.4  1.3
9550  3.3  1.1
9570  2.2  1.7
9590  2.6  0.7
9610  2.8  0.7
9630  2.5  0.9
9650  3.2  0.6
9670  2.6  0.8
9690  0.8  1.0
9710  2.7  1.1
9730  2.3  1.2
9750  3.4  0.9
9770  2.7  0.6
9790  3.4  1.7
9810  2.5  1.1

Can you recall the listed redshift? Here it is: 0.777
